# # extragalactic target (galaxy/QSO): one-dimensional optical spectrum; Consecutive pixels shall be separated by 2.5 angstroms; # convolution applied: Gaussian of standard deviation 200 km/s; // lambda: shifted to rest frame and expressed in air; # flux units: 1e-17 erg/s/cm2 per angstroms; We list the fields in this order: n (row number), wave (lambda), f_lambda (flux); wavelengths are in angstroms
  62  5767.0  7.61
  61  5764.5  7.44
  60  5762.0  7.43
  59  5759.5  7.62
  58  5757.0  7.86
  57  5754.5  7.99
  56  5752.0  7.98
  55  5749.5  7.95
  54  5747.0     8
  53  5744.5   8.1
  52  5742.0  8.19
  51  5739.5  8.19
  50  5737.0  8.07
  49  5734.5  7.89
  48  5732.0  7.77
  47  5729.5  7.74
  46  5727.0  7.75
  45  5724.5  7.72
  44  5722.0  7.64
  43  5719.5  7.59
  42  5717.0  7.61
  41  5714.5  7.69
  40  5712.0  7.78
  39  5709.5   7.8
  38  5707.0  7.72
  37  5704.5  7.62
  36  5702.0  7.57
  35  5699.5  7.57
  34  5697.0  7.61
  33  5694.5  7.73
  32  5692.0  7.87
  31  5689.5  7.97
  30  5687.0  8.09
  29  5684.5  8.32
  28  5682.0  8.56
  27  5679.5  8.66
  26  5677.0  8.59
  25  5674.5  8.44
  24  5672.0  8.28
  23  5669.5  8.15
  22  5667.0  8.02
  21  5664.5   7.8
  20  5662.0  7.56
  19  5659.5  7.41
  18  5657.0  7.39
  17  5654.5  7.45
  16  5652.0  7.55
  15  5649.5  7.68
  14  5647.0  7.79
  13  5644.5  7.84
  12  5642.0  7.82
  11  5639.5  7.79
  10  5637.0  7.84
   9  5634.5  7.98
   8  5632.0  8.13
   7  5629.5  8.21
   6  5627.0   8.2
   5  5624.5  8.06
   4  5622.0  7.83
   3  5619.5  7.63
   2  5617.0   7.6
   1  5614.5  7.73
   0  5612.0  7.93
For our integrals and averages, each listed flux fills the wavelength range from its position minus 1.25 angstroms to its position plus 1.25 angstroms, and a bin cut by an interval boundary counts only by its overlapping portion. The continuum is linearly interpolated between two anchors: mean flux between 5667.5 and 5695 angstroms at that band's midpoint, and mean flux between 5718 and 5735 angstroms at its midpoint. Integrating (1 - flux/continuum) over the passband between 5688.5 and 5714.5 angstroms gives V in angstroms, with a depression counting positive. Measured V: 0.9 angstroms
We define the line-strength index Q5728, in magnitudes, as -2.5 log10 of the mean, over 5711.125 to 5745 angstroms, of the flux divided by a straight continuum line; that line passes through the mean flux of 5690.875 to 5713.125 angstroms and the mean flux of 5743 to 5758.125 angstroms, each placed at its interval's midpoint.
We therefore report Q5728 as 0.00 mag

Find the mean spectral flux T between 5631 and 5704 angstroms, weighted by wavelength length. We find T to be 7.91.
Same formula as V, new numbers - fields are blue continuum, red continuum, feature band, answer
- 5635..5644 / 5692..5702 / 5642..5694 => -1.5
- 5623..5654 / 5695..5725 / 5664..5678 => -0.8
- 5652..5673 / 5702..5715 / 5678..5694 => -1.0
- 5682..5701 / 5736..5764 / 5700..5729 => 0.9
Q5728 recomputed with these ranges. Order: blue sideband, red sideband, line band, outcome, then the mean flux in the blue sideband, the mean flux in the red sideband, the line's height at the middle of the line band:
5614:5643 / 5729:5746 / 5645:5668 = 0.04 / 7.91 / 8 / 7.93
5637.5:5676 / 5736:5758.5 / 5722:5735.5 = 0.03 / 7.8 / 8.03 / 7.99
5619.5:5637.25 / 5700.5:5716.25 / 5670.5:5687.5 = -0.08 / 8.02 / 7.69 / 7.81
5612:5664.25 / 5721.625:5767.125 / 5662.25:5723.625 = -0.02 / 7.78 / 7.85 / 7.81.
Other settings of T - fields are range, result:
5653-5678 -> 7.9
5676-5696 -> 8.21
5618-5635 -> 8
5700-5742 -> 7.77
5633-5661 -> 7.69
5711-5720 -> 7.67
